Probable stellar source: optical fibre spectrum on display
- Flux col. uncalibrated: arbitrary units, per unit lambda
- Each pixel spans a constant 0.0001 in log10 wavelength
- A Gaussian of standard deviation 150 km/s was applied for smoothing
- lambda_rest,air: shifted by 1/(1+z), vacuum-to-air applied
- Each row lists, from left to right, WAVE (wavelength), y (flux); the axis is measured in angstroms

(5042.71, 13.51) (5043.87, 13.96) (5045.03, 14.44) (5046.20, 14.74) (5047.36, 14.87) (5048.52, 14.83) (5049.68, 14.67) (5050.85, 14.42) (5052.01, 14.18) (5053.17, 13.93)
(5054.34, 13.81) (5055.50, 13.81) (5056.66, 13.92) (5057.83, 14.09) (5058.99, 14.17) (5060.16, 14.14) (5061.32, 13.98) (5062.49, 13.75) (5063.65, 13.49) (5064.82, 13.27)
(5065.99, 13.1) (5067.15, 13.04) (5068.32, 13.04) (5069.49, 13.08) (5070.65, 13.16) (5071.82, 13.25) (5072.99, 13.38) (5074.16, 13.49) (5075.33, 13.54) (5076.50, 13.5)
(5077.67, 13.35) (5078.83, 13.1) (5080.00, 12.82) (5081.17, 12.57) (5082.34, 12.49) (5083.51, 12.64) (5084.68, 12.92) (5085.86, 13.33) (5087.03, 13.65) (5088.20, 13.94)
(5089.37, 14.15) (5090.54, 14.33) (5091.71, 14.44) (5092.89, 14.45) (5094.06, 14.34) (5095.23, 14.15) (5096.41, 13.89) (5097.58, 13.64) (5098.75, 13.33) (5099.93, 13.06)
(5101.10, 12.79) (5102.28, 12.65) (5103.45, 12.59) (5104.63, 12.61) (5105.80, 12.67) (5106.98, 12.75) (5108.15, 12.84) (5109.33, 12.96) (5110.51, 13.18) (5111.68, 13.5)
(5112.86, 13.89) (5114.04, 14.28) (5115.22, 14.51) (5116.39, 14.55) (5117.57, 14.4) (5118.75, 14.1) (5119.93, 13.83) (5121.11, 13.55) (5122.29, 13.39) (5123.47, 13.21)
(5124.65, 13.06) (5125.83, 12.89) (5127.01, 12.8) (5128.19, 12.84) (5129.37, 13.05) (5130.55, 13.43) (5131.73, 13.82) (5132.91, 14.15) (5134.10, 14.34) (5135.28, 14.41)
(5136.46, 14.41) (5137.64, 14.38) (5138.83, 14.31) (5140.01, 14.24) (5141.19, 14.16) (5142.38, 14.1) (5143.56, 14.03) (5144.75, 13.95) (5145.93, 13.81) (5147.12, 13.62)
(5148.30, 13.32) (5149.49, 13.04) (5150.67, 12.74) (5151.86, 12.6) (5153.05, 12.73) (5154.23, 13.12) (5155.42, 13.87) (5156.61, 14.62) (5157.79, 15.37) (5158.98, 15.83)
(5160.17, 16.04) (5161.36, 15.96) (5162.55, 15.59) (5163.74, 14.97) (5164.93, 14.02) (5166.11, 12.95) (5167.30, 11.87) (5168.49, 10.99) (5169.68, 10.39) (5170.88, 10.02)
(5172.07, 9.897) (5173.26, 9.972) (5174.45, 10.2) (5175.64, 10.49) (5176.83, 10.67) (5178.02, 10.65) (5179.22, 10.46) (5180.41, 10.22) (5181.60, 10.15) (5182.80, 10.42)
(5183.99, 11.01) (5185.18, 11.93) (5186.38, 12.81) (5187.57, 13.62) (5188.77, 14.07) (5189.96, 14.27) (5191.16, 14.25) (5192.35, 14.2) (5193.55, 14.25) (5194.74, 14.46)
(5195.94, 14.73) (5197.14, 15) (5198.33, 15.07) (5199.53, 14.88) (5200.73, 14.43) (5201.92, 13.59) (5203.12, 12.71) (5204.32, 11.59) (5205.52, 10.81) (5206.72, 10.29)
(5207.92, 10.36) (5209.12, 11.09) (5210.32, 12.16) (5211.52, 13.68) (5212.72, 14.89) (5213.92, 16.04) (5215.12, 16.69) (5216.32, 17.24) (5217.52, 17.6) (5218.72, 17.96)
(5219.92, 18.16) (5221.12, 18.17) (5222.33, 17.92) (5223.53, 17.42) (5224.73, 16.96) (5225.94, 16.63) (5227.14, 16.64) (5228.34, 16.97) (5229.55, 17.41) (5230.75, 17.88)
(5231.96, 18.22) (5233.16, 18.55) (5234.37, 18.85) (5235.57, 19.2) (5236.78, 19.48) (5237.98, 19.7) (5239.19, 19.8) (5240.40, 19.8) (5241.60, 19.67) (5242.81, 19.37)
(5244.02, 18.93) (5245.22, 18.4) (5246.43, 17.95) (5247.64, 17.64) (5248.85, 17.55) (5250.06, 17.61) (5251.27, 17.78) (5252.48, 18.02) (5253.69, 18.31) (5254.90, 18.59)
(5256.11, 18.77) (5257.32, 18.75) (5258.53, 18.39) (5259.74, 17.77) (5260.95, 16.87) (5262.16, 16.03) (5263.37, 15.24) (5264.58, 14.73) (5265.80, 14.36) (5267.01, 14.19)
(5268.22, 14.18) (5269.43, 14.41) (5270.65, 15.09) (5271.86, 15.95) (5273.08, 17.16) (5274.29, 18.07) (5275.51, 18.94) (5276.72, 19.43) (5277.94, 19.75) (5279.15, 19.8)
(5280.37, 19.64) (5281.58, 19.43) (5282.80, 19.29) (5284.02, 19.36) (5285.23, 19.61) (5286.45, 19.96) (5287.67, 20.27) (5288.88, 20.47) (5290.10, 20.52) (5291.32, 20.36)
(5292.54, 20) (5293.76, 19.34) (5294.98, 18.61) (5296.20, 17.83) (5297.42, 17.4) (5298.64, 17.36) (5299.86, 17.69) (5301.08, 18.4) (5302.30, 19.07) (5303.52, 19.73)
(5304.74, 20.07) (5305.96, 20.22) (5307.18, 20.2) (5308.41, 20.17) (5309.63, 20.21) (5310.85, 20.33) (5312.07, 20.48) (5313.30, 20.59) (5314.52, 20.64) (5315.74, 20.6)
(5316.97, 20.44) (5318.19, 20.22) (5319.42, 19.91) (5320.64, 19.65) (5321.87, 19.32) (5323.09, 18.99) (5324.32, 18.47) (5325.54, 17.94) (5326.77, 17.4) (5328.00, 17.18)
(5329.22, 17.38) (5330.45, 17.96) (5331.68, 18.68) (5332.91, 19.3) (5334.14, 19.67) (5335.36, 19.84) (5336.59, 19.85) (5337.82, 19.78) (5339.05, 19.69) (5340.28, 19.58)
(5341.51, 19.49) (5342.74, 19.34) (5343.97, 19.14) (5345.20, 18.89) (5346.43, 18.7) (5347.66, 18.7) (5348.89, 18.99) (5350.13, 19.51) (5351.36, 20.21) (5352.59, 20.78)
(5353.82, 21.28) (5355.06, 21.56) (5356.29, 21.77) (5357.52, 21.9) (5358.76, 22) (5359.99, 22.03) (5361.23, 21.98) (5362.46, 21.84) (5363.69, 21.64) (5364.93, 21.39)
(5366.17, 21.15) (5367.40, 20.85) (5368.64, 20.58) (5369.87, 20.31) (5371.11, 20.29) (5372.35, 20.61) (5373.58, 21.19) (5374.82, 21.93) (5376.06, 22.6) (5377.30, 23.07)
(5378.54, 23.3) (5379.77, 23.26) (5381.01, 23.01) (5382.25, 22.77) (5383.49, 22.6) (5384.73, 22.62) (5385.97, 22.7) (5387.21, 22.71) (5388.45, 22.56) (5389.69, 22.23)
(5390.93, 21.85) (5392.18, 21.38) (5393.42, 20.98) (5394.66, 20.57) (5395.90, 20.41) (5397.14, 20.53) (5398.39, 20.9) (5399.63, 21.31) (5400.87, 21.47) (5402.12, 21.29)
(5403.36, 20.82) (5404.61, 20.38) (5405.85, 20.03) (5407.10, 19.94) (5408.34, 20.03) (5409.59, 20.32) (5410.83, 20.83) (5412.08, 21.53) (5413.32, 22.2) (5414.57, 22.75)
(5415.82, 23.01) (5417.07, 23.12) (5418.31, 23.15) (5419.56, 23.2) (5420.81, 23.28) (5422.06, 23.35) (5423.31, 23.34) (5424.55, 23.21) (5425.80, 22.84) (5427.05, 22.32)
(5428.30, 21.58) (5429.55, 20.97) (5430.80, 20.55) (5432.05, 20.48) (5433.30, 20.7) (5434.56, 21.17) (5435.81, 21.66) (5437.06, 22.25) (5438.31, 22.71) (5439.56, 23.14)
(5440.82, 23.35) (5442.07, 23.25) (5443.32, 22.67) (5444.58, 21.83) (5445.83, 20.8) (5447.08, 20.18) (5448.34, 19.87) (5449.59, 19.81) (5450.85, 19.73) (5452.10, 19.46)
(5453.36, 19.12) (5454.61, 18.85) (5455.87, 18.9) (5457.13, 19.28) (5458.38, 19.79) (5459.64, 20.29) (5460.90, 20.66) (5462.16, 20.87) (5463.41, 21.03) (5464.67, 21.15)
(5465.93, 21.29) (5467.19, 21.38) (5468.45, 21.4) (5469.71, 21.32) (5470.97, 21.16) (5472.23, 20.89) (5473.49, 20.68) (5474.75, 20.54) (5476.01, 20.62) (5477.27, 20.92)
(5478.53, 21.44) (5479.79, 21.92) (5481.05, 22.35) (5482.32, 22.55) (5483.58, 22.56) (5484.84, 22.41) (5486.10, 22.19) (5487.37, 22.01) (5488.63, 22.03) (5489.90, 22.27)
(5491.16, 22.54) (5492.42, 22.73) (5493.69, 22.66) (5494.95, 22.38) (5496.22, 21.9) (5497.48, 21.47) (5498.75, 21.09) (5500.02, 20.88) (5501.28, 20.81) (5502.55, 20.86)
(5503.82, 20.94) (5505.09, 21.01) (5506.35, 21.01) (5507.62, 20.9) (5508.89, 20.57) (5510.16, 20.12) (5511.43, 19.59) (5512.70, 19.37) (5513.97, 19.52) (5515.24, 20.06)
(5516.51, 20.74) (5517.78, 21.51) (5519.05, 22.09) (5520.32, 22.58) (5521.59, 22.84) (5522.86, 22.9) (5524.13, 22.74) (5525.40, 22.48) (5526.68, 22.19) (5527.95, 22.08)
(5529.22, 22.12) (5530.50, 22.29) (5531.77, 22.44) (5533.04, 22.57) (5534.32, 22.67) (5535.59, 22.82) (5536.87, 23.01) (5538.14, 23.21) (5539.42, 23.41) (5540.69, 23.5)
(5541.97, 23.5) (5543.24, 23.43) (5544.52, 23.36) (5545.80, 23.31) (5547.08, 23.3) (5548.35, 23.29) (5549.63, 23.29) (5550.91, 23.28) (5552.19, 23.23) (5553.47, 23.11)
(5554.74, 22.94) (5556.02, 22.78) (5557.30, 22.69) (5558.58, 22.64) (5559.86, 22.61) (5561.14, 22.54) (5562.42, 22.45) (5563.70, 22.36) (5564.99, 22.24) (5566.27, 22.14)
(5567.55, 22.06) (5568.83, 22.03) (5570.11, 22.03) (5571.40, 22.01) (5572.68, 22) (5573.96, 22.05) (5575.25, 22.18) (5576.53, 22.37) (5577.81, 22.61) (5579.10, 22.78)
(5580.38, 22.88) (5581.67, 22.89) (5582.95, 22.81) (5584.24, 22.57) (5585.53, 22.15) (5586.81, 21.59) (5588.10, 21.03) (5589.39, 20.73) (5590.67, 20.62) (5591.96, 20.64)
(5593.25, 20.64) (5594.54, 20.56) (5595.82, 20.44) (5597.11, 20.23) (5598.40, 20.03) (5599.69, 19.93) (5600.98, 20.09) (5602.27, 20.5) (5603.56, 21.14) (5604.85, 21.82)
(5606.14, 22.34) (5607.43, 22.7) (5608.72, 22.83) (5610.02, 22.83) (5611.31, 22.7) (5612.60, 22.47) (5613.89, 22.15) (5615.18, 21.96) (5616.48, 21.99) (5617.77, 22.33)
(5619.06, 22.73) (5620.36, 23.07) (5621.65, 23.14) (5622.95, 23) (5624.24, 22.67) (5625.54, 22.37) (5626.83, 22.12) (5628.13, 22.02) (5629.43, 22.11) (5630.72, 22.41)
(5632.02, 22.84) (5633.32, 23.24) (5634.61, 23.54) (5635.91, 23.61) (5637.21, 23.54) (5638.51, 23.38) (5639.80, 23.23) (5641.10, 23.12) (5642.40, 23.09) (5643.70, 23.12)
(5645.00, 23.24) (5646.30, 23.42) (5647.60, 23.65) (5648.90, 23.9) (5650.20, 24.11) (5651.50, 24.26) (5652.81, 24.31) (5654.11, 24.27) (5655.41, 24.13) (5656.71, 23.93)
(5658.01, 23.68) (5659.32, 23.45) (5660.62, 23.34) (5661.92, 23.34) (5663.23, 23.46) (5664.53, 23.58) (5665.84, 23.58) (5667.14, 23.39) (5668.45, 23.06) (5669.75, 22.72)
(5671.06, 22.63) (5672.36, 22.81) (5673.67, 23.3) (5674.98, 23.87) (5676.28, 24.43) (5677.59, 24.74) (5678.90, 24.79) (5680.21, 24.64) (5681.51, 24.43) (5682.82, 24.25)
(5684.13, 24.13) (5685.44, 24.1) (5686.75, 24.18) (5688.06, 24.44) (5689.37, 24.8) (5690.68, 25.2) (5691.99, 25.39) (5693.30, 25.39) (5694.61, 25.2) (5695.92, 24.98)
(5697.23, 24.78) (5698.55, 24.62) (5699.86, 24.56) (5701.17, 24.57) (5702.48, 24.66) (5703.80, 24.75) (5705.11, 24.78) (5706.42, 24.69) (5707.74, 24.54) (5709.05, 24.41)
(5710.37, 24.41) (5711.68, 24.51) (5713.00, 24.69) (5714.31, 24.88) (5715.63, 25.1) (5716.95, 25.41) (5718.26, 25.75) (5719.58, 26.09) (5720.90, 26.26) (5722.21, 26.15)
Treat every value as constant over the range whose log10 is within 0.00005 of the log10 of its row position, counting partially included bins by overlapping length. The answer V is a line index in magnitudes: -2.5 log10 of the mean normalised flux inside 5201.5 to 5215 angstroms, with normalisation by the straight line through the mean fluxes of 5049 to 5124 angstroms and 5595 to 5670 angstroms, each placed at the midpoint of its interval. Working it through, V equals 0.23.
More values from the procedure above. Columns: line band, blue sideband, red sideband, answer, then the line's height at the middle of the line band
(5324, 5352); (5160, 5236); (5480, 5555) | -0.08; 17.6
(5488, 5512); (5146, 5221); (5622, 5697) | -0.06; 20.2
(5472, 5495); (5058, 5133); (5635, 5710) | -0.07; 20.6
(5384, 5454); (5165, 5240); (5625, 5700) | -0.15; 18.7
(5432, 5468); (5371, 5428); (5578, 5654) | 0.06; 22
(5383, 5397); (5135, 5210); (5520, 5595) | -0.19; 18.3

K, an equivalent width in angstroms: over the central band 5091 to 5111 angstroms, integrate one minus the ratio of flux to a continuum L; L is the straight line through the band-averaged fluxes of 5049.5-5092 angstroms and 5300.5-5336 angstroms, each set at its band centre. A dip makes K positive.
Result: 1.3 angstroms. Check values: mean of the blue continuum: 13.5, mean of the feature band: 13.3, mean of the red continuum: 19.4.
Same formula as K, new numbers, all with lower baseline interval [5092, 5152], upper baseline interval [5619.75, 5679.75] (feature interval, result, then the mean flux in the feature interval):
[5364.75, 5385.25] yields -4.01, 21.9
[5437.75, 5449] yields -1.39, 22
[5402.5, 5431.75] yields -4.26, 21.8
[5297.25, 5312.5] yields -2.15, 19.4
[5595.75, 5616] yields 0.91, 21.5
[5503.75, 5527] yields -0.36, 21.2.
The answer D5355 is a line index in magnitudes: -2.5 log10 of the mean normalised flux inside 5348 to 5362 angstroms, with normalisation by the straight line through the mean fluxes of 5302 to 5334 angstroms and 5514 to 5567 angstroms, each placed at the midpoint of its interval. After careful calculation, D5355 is -0.06 mag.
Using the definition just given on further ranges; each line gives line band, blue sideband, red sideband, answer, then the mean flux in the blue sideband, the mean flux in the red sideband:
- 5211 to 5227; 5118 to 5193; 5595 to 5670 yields -0.176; 13.1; 22.8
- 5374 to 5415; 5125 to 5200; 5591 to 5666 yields -0.209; 13.2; 22.6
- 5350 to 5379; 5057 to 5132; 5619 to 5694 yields -0.170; 13.4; 23.6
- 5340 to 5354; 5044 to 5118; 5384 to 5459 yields 0.012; 13.6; 21.4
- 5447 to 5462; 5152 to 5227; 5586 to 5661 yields -0.037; 13.6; 22.5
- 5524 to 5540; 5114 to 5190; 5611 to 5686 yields -0.084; 13.1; 23.3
